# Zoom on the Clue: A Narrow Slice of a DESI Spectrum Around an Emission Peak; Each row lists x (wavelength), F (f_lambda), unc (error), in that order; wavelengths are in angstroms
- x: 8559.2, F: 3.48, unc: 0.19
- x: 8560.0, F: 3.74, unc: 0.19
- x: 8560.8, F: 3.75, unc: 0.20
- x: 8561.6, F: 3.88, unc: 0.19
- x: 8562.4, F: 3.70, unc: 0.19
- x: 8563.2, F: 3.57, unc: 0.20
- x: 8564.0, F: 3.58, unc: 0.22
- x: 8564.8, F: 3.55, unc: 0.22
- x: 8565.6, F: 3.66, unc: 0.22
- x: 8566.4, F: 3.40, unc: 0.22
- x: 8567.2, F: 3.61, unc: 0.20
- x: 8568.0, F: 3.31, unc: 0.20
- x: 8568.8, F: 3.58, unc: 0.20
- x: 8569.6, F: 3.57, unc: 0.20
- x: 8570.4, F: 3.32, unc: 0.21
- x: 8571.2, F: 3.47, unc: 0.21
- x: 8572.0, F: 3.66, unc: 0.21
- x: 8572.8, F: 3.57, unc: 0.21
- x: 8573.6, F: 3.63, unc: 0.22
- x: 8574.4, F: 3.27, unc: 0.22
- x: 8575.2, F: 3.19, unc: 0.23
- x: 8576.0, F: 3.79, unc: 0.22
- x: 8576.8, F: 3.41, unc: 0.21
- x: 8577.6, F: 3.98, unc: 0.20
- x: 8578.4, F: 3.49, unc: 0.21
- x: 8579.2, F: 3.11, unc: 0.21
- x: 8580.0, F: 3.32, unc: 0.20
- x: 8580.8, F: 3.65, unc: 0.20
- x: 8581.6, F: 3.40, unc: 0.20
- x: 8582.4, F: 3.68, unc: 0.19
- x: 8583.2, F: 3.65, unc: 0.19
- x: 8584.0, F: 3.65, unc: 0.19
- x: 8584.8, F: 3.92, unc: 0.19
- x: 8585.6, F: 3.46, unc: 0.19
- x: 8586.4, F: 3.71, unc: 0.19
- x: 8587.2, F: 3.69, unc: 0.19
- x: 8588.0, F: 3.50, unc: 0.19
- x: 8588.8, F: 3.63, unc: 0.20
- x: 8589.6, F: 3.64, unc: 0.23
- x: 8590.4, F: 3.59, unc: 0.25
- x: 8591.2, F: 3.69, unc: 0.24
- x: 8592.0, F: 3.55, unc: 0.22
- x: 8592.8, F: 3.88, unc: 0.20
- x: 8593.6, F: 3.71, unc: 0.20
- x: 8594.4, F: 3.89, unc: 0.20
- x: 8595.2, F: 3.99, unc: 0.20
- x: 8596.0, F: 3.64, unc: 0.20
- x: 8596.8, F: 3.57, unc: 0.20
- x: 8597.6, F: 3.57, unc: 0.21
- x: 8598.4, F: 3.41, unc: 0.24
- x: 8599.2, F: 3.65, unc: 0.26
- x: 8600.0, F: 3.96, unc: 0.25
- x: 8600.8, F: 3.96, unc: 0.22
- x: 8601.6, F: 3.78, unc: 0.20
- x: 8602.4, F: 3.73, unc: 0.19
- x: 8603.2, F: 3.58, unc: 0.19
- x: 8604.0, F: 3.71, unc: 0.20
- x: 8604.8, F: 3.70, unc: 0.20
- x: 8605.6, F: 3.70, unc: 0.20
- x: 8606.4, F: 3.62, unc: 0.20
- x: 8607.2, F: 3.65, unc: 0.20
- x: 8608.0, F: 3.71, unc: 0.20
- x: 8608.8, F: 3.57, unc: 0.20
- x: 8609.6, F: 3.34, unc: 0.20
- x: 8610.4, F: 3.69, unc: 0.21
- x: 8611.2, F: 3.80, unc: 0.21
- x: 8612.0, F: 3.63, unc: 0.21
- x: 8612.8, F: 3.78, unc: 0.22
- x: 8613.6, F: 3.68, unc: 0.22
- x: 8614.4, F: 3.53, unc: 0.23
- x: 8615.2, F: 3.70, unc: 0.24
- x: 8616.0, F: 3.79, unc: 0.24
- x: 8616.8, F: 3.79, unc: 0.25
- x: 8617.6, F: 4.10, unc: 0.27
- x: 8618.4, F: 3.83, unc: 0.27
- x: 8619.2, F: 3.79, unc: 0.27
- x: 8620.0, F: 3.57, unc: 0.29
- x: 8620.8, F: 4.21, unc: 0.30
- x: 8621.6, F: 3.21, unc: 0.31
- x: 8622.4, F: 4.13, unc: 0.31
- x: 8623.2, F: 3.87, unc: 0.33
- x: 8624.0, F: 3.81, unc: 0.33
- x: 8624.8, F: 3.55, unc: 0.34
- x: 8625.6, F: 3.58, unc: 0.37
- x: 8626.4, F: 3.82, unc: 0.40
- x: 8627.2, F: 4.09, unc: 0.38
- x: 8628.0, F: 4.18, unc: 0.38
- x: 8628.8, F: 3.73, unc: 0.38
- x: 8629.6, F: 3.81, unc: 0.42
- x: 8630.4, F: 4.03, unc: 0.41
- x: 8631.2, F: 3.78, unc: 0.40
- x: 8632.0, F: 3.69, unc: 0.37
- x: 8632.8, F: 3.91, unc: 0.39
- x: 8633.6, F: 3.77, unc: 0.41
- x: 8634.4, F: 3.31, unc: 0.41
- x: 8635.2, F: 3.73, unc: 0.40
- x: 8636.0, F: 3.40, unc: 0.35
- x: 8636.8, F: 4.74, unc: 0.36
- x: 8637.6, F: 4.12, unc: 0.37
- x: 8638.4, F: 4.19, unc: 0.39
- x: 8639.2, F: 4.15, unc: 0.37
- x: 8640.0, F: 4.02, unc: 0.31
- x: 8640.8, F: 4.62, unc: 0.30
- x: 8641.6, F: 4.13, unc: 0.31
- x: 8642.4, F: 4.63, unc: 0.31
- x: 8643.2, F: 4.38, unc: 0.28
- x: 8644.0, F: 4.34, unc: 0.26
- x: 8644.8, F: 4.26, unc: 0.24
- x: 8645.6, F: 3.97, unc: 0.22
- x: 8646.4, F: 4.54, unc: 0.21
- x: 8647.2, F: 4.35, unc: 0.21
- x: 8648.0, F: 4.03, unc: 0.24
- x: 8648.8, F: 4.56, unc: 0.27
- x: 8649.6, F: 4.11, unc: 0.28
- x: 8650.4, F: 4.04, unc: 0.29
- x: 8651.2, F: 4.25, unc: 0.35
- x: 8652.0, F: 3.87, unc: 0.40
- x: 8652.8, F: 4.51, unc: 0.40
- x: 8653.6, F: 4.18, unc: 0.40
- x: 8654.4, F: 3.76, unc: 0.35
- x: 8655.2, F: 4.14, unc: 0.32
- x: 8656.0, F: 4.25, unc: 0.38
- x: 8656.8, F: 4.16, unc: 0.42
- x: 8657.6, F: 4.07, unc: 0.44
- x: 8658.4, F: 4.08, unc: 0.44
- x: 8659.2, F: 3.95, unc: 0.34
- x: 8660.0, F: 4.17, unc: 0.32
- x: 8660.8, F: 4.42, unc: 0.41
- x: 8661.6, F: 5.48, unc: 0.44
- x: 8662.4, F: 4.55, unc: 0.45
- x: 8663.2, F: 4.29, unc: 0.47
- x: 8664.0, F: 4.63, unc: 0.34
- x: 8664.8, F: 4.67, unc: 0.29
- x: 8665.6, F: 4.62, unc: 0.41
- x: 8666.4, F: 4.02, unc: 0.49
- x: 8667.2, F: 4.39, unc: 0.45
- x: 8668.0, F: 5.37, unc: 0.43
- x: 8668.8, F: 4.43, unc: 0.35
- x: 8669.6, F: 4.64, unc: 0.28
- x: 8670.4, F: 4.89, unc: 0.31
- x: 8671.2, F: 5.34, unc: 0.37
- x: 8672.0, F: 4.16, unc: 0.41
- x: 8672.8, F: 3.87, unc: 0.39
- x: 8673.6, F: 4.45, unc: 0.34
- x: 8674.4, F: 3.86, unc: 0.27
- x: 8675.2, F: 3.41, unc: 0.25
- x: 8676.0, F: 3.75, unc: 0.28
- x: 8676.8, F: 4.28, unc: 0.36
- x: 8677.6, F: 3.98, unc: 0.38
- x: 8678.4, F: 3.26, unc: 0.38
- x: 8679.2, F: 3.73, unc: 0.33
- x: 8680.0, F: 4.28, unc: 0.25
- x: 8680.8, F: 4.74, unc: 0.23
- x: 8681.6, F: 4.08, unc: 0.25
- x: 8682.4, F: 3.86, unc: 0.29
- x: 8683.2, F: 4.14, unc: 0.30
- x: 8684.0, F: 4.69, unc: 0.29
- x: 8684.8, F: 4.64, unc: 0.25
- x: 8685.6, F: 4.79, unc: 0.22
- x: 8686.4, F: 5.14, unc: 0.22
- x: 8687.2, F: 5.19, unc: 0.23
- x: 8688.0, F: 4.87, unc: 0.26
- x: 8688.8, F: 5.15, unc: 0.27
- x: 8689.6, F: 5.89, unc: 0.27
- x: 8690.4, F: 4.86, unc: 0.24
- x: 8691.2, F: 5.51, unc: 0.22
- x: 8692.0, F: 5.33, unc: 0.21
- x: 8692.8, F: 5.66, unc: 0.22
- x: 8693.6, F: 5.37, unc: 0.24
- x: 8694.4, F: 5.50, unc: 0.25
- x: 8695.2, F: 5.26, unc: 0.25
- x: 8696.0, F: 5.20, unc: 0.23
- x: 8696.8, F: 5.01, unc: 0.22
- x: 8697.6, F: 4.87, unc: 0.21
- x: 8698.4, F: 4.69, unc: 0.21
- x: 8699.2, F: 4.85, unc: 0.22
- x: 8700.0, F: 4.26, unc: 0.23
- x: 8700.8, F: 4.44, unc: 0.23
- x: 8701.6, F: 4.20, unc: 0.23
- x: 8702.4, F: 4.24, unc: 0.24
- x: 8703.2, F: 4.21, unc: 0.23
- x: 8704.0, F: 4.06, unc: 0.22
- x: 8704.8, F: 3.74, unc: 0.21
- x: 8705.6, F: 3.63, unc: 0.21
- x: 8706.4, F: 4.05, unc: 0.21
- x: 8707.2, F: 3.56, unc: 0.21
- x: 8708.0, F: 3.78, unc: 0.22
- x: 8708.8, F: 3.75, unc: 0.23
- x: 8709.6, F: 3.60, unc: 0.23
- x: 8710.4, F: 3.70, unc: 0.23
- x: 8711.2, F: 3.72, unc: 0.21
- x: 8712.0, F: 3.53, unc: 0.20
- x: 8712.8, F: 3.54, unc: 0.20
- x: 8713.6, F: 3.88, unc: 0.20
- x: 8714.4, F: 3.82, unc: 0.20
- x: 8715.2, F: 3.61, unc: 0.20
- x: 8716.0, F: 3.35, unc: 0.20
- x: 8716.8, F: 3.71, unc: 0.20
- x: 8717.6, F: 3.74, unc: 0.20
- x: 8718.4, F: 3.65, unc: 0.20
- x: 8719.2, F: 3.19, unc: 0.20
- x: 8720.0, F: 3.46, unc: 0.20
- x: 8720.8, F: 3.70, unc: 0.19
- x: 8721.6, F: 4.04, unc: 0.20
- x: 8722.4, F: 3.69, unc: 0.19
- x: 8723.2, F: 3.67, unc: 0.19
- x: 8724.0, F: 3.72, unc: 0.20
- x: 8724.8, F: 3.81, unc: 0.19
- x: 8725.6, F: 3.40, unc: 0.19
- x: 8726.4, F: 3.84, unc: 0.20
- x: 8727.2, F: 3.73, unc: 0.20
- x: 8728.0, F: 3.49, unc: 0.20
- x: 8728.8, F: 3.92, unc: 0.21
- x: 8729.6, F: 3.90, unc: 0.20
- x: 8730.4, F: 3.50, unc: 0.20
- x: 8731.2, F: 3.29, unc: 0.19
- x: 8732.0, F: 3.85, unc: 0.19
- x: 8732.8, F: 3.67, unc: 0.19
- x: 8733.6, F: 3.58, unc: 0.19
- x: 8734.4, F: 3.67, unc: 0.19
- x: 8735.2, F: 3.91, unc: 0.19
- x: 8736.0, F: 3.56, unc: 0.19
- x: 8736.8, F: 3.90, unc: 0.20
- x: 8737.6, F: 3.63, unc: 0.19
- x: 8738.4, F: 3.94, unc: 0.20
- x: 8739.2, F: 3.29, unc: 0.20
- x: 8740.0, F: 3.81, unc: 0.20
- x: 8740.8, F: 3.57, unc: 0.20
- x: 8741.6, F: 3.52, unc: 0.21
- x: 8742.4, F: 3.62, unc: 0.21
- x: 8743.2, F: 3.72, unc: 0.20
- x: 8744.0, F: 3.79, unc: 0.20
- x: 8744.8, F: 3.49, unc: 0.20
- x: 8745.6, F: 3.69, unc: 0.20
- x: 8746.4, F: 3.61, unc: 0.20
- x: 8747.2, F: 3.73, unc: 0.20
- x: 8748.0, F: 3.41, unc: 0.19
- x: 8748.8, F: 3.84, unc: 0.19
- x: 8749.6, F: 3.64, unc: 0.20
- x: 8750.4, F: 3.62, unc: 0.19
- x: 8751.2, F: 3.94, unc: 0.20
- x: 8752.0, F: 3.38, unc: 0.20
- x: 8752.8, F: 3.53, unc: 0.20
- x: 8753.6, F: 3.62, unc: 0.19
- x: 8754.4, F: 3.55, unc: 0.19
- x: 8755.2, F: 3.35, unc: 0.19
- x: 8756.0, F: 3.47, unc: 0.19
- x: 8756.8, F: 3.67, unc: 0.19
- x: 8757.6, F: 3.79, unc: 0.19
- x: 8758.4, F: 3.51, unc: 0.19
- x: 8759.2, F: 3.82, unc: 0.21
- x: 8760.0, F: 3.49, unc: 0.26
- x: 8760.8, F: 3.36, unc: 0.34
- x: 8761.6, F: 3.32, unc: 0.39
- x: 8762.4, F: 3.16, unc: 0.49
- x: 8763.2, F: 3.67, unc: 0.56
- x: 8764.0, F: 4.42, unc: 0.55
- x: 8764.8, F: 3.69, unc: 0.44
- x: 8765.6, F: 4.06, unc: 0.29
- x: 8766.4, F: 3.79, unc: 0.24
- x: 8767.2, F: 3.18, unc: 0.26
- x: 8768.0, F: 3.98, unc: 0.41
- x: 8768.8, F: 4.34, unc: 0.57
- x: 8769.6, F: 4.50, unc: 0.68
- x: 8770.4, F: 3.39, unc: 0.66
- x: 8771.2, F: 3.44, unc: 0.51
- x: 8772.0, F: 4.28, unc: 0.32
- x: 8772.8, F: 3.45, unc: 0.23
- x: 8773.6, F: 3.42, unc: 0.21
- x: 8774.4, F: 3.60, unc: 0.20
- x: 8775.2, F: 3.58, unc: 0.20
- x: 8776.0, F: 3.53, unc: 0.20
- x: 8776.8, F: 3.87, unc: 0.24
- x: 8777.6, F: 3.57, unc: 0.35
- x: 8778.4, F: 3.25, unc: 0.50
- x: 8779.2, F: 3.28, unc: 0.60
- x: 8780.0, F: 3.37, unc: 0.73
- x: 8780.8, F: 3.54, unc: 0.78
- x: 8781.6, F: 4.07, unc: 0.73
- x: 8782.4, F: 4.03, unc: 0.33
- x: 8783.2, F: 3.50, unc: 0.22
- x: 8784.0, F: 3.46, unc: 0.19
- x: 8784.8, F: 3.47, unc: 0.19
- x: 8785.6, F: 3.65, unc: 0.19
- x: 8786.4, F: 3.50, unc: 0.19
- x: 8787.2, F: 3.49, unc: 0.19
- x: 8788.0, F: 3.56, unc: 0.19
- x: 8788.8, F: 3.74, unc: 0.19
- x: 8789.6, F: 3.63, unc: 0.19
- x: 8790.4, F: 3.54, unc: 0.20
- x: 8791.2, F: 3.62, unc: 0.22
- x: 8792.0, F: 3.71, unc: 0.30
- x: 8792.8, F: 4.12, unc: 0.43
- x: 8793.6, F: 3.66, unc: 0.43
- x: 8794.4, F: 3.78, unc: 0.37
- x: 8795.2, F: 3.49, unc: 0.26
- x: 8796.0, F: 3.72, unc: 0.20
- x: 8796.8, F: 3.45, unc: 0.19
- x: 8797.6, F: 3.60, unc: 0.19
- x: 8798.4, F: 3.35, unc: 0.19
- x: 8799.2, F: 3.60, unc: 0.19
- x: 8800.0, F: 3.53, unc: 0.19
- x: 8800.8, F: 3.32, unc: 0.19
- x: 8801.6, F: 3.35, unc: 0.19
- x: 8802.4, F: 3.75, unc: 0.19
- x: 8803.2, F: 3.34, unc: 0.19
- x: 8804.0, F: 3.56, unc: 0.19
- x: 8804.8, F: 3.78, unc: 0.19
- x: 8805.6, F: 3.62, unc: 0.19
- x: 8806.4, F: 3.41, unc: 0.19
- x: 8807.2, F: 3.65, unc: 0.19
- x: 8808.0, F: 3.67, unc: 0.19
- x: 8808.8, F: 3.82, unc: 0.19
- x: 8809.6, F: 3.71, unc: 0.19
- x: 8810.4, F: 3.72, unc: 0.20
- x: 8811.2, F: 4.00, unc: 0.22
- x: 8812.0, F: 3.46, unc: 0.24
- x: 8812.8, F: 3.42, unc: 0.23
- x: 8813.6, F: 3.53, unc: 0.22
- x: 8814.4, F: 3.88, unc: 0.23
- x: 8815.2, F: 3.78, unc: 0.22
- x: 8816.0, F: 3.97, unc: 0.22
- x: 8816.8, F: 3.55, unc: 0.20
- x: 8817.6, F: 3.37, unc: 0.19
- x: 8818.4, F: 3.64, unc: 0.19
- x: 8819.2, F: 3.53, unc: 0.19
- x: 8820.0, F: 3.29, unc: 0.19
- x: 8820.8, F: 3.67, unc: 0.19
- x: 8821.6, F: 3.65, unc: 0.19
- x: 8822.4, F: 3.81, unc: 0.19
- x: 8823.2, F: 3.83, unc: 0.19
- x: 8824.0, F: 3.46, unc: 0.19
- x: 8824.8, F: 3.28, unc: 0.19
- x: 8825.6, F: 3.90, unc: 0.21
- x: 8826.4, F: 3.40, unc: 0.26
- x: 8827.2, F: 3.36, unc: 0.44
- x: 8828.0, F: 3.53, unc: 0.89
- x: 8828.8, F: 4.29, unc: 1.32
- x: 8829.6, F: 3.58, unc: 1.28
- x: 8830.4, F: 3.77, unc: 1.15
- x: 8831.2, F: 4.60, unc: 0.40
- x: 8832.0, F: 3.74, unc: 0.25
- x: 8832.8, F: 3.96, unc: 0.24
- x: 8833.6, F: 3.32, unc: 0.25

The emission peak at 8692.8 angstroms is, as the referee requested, [N II]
